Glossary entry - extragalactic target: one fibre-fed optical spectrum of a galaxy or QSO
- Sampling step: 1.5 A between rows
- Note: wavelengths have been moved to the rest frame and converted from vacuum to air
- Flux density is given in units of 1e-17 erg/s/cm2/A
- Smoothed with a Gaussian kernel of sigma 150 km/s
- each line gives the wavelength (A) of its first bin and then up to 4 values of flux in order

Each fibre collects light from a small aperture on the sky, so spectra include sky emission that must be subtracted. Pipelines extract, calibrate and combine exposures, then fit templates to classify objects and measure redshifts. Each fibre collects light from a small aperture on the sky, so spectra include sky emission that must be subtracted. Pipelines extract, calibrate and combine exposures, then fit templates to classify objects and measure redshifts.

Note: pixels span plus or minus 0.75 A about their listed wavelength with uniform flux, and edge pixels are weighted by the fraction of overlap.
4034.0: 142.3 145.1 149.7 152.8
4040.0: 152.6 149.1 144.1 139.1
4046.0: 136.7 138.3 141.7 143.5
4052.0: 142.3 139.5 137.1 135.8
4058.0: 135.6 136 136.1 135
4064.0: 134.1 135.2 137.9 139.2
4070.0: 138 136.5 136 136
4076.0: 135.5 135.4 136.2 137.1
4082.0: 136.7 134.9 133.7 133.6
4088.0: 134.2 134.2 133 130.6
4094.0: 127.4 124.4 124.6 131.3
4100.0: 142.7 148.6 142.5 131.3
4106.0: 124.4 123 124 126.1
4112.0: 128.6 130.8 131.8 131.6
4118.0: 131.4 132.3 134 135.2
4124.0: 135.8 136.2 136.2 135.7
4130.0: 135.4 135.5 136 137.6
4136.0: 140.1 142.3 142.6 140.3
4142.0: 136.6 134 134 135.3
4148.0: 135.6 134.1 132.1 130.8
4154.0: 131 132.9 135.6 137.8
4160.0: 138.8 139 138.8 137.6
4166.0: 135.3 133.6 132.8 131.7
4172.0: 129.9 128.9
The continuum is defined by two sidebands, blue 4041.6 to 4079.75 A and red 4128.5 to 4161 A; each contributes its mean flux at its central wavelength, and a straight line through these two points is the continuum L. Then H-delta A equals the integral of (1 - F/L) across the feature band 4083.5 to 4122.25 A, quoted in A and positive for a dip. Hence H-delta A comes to 1.5 A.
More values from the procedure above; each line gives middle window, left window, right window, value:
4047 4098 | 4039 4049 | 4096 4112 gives 0.89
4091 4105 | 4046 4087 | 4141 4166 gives 0.27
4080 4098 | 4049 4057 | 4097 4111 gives 0.35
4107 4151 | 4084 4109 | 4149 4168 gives -0.14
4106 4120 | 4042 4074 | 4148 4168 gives 0.82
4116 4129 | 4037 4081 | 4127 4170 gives 0.26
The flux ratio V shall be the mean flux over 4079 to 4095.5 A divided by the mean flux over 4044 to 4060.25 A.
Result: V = 0.96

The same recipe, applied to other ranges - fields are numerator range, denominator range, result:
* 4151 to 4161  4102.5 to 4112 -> 1.05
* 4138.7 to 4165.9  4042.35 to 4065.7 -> 0.98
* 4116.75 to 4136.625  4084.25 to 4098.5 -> 1.04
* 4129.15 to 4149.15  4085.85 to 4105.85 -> 1.03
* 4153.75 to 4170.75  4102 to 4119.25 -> 1.04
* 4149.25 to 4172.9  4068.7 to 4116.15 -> 1.01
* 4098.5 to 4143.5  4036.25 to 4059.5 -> 0.95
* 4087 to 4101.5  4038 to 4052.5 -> 0.92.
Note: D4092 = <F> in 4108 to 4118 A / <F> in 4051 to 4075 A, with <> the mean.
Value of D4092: 0.9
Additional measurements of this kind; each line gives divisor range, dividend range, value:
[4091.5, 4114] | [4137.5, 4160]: 1.04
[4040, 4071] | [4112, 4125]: 0.95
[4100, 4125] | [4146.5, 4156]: 1.00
